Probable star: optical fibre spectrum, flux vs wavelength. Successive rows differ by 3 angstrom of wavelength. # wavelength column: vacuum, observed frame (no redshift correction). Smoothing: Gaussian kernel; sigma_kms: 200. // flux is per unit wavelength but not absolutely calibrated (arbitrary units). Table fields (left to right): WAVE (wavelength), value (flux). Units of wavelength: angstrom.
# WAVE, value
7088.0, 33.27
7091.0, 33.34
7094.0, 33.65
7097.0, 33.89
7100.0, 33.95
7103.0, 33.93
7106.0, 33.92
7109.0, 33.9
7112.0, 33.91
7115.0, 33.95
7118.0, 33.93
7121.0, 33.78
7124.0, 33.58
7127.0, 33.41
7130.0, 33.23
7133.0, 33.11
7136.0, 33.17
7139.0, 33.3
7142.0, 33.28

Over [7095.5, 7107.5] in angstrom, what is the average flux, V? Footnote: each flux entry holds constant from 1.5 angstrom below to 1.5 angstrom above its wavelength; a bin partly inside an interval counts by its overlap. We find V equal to 33.9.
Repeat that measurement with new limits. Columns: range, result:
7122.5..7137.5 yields 33.3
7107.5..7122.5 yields 33.9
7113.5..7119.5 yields 33.9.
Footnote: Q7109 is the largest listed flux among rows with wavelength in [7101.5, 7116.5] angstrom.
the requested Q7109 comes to 33.95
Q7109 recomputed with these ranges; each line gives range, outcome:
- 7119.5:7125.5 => 33.78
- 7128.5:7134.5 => 33.23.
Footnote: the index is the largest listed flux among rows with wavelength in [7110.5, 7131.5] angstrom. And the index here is 33.95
